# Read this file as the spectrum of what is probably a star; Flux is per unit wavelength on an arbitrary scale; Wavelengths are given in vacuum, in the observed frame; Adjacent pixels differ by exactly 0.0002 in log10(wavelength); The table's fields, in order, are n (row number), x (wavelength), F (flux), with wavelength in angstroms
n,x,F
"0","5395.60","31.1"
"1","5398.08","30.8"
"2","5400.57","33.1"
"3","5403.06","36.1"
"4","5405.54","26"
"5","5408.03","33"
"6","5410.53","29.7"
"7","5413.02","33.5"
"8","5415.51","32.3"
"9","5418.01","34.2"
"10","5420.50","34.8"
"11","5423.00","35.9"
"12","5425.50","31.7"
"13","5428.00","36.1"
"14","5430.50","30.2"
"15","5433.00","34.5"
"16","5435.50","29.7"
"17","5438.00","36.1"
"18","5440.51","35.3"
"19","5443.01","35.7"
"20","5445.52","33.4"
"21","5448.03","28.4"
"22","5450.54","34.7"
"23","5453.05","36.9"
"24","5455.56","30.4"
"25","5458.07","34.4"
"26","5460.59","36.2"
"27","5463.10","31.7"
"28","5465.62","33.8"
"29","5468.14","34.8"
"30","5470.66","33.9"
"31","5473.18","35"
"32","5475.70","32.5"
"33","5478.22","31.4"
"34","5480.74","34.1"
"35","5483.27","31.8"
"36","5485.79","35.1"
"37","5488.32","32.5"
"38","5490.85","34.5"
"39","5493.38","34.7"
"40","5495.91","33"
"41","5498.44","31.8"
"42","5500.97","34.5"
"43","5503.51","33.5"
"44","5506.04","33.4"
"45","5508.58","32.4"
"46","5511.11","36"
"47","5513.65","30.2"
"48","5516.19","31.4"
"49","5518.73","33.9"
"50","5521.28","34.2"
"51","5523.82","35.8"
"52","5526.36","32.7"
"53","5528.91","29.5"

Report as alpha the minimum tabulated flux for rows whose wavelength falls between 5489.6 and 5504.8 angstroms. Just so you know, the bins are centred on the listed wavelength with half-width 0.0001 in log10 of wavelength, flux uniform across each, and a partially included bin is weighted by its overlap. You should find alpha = 31.8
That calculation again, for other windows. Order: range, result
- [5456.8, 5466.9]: 31.7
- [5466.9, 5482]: 31.4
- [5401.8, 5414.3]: 26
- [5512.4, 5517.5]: 30.2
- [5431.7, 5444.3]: 29.7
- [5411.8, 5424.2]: 32.3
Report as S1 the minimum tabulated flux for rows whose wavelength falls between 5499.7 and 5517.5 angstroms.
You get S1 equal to 30.2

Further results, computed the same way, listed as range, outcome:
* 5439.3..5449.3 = 28.4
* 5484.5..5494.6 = 32.5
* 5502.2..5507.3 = 33.4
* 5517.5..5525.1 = 33.9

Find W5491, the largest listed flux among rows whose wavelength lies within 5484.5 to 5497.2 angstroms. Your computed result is 35.1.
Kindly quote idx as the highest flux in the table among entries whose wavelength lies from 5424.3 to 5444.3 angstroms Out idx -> 36.1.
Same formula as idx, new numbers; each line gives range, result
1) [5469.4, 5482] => 35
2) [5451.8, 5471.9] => 36.9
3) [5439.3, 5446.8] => 35.7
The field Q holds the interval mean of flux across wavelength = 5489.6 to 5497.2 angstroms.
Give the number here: 34.1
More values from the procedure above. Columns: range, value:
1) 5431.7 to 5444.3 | 34.3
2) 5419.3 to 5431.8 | 33.7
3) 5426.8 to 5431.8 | 33.1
